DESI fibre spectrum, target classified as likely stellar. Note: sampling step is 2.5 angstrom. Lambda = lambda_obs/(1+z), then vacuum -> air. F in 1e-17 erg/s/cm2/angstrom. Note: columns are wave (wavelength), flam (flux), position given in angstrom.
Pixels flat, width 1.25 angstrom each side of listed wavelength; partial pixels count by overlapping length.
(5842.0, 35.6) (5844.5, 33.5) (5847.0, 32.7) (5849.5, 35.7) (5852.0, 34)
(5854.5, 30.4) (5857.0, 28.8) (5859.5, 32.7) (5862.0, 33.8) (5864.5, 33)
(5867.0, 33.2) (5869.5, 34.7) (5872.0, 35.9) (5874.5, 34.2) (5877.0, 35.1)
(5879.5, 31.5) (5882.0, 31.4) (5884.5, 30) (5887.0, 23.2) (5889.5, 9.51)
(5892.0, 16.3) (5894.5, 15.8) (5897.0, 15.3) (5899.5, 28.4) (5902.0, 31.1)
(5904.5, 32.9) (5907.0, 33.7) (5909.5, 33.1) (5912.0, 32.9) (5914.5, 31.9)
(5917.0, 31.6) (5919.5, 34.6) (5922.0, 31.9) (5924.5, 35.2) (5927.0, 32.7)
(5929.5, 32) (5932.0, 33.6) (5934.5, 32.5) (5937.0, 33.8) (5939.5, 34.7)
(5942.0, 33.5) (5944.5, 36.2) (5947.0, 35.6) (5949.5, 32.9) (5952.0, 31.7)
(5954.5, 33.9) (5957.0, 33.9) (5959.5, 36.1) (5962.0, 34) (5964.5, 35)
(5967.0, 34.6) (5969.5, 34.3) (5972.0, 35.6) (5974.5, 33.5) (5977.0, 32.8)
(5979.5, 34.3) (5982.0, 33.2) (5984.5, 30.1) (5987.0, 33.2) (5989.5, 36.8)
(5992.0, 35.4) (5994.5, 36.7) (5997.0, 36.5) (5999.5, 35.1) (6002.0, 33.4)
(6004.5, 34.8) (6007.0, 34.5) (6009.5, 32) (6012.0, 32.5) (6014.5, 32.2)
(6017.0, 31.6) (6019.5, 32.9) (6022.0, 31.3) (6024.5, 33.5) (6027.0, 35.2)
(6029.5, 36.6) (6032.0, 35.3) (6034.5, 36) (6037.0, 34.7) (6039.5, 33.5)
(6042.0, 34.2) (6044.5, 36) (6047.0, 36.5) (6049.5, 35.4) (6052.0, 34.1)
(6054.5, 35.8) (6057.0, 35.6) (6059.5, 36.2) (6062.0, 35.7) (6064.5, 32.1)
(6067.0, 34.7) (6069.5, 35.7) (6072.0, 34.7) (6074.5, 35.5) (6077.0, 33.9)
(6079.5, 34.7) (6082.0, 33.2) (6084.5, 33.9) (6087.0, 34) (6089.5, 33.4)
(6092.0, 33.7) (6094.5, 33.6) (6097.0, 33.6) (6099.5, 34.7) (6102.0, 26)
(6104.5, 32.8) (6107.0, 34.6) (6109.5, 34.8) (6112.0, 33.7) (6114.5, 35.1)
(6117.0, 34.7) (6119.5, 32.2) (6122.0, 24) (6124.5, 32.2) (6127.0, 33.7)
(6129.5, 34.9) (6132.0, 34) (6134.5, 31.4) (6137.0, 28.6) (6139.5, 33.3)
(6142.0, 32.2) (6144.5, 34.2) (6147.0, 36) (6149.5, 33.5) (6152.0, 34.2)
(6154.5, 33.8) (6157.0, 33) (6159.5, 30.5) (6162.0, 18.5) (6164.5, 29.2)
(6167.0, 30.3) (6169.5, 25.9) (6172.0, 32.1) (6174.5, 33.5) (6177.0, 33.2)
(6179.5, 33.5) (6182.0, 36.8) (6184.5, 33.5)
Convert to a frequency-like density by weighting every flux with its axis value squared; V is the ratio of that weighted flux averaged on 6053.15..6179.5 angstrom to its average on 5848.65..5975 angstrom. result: 1.11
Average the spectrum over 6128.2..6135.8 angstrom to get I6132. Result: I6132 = 33.4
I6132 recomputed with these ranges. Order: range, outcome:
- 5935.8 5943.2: 34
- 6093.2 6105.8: 32.2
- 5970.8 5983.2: 33.9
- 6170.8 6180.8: 33.1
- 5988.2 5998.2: 36.3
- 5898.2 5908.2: 31.4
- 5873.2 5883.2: 33.1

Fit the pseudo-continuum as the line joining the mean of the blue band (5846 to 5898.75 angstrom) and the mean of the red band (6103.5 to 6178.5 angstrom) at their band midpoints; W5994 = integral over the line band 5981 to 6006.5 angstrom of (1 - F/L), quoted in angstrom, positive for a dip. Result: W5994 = -3.6 angstrom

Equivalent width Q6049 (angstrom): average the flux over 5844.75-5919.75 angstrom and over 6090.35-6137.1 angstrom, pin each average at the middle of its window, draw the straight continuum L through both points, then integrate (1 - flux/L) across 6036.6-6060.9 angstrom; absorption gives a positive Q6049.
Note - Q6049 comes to -2.5 angstrom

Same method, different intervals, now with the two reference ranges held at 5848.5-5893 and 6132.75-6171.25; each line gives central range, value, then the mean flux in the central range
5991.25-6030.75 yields -4.3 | 34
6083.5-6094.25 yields -1.0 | 33.7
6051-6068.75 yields -2.4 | 34.9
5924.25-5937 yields -1.1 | 33.1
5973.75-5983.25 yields -0.9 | 33.4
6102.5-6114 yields -1.0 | 33.5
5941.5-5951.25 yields -1.3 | 34.5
